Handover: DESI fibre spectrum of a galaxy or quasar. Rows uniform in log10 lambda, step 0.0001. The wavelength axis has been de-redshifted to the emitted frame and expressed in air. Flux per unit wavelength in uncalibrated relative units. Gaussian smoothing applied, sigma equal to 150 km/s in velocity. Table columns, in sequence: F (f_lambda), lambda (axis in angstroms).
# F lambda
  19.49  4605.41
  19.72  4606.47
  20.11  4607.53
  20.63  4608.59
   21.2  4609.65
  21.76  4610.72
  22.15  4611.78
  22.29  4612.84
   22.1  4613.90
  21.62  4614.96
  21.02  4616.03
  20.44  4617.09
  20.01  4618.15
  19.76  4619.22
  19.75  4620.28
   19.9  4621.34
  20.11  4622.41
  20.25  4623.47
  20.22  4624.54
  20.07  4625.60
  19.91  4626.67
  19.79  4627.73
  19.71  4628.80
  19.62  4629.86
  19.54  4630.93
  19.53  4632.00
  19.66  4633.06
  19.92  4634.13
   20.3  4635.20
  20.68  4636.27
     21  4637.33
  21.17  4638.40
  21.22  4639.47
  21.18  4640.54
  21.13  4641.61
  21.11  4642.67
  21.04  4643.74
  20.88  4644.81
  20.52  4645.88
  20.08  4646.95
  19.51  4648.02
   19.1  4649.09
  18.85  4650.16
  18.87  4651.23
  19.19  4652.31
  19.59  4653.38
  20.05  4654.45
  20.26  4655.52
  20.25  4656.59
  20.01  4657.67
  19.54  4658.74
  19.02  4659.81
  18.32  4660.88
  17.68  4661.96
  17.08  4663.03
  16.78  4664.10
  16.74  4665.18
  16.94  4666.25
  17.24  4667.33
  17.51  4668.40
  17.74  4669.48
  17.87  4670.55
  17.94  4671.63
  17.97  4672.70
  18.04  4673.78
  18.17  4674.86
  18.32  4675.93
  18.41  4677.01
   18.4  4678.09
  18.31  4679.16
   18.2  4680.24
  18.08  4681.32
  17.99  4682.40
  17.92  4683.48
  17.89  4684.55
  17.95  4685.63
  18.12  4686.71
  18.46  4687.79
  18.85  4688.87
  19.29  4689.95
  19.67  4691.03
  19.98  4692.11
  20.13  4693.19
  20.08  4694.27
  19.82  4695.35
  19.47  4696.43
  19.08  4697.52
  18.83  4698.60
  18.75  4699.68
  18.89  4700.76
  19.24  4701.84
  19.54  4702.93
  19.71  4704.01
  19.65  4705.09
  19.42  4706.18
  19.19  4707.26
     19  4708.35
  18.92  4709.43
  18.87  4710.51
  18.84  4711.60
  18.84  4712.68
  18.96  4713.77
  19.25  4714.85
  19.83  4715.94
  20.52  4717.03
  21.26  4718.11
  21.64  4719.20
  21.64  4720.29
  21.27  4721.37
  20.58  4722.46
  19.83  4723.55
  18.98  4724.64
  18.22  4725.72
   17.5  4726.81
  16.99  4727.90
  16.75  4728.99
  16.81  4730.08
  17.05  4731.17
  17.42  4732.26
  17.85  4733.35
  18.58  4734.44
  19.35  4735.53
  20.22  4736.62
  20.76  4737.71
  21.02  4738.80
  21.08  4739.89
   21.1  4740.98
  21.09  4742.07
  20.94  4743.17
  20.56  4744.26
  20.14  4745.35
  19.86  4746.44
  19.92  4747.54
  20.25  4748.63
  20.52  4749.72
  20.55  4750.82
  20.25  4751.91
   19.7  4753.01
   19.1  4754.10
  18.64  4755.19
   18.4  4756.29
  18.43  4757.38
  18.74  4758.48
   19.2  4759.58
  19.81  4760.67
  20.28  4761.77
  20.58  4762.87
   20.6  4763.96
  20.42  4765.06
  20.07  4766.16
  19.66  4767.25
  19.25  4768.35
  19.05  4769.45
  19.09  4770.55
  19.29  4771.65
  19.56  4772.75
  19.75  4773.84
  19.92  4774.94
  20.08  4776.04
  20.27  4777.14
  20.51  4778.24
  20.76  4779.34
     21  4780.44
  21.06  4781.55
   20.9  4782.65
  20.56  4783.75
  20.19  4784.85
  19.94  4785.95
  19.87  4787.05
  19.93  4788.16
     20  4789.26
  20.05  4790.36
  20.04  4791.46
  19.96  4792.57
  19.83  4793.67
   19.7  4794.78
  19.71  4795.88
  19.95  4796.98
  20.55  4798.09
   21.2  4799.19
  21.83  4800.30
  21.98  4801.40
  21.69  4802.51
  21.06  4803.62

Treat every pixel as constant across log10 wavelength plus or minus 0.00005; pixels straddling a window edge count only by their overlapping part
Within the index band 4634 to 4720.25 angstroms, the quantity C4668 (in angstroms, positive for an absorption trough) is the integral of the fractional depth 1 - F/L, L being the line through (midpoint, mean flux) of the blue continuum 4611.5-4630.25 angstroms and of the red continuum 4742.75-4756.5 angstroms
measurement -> 4.5 angstroms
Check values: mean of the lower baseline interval 20.5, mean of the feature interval 19.2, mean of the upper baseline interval 19.9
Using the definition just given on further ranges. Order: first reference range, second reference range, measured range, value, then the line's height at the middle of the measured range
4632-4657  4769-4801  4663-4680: 2.08 angstroms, 20.2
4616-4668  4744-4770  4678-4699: 0.92 angstroms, 19.7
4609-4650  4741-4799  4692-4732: 1.86 angstroms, 20.2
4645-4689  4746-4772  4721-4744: 0.13 angstroms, 19.3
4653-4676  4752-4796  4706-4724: -0.81 angstroms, 19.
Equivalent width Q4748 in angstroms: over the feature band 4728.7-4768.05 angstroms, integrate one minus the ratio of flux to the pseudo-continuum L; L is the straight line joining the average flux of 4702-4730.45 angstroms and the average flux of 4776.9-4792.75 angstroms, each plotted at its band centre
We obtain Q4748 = 0.35 angstroms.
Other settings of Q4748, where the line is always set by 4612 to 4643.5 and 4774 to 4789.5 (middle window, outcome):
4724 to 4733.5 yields 1.3 angstroms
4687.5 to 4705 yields 0.9 angstroms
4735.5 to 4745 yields -0.2 angstroms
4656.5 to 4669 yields 1.5 angstroms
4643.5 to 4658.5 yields 0.4 angstroms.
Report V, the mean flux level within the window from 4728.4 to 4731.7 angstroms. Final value 16.9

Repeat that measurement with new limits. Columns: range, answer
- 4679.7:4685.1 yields 18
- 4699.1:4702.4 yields 19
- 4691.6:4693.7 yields 20.1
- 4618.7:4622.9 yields 19.9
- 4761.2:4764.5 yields 20.5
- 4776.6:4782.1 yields 20.7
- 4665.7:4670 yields 17.3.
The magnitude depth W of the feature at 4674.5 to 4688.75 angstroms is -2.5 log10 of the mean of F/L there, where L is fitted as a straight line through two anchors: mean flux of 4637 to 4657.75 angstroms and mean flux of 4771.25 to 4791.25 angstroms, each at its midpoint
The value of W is 0.115 mag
